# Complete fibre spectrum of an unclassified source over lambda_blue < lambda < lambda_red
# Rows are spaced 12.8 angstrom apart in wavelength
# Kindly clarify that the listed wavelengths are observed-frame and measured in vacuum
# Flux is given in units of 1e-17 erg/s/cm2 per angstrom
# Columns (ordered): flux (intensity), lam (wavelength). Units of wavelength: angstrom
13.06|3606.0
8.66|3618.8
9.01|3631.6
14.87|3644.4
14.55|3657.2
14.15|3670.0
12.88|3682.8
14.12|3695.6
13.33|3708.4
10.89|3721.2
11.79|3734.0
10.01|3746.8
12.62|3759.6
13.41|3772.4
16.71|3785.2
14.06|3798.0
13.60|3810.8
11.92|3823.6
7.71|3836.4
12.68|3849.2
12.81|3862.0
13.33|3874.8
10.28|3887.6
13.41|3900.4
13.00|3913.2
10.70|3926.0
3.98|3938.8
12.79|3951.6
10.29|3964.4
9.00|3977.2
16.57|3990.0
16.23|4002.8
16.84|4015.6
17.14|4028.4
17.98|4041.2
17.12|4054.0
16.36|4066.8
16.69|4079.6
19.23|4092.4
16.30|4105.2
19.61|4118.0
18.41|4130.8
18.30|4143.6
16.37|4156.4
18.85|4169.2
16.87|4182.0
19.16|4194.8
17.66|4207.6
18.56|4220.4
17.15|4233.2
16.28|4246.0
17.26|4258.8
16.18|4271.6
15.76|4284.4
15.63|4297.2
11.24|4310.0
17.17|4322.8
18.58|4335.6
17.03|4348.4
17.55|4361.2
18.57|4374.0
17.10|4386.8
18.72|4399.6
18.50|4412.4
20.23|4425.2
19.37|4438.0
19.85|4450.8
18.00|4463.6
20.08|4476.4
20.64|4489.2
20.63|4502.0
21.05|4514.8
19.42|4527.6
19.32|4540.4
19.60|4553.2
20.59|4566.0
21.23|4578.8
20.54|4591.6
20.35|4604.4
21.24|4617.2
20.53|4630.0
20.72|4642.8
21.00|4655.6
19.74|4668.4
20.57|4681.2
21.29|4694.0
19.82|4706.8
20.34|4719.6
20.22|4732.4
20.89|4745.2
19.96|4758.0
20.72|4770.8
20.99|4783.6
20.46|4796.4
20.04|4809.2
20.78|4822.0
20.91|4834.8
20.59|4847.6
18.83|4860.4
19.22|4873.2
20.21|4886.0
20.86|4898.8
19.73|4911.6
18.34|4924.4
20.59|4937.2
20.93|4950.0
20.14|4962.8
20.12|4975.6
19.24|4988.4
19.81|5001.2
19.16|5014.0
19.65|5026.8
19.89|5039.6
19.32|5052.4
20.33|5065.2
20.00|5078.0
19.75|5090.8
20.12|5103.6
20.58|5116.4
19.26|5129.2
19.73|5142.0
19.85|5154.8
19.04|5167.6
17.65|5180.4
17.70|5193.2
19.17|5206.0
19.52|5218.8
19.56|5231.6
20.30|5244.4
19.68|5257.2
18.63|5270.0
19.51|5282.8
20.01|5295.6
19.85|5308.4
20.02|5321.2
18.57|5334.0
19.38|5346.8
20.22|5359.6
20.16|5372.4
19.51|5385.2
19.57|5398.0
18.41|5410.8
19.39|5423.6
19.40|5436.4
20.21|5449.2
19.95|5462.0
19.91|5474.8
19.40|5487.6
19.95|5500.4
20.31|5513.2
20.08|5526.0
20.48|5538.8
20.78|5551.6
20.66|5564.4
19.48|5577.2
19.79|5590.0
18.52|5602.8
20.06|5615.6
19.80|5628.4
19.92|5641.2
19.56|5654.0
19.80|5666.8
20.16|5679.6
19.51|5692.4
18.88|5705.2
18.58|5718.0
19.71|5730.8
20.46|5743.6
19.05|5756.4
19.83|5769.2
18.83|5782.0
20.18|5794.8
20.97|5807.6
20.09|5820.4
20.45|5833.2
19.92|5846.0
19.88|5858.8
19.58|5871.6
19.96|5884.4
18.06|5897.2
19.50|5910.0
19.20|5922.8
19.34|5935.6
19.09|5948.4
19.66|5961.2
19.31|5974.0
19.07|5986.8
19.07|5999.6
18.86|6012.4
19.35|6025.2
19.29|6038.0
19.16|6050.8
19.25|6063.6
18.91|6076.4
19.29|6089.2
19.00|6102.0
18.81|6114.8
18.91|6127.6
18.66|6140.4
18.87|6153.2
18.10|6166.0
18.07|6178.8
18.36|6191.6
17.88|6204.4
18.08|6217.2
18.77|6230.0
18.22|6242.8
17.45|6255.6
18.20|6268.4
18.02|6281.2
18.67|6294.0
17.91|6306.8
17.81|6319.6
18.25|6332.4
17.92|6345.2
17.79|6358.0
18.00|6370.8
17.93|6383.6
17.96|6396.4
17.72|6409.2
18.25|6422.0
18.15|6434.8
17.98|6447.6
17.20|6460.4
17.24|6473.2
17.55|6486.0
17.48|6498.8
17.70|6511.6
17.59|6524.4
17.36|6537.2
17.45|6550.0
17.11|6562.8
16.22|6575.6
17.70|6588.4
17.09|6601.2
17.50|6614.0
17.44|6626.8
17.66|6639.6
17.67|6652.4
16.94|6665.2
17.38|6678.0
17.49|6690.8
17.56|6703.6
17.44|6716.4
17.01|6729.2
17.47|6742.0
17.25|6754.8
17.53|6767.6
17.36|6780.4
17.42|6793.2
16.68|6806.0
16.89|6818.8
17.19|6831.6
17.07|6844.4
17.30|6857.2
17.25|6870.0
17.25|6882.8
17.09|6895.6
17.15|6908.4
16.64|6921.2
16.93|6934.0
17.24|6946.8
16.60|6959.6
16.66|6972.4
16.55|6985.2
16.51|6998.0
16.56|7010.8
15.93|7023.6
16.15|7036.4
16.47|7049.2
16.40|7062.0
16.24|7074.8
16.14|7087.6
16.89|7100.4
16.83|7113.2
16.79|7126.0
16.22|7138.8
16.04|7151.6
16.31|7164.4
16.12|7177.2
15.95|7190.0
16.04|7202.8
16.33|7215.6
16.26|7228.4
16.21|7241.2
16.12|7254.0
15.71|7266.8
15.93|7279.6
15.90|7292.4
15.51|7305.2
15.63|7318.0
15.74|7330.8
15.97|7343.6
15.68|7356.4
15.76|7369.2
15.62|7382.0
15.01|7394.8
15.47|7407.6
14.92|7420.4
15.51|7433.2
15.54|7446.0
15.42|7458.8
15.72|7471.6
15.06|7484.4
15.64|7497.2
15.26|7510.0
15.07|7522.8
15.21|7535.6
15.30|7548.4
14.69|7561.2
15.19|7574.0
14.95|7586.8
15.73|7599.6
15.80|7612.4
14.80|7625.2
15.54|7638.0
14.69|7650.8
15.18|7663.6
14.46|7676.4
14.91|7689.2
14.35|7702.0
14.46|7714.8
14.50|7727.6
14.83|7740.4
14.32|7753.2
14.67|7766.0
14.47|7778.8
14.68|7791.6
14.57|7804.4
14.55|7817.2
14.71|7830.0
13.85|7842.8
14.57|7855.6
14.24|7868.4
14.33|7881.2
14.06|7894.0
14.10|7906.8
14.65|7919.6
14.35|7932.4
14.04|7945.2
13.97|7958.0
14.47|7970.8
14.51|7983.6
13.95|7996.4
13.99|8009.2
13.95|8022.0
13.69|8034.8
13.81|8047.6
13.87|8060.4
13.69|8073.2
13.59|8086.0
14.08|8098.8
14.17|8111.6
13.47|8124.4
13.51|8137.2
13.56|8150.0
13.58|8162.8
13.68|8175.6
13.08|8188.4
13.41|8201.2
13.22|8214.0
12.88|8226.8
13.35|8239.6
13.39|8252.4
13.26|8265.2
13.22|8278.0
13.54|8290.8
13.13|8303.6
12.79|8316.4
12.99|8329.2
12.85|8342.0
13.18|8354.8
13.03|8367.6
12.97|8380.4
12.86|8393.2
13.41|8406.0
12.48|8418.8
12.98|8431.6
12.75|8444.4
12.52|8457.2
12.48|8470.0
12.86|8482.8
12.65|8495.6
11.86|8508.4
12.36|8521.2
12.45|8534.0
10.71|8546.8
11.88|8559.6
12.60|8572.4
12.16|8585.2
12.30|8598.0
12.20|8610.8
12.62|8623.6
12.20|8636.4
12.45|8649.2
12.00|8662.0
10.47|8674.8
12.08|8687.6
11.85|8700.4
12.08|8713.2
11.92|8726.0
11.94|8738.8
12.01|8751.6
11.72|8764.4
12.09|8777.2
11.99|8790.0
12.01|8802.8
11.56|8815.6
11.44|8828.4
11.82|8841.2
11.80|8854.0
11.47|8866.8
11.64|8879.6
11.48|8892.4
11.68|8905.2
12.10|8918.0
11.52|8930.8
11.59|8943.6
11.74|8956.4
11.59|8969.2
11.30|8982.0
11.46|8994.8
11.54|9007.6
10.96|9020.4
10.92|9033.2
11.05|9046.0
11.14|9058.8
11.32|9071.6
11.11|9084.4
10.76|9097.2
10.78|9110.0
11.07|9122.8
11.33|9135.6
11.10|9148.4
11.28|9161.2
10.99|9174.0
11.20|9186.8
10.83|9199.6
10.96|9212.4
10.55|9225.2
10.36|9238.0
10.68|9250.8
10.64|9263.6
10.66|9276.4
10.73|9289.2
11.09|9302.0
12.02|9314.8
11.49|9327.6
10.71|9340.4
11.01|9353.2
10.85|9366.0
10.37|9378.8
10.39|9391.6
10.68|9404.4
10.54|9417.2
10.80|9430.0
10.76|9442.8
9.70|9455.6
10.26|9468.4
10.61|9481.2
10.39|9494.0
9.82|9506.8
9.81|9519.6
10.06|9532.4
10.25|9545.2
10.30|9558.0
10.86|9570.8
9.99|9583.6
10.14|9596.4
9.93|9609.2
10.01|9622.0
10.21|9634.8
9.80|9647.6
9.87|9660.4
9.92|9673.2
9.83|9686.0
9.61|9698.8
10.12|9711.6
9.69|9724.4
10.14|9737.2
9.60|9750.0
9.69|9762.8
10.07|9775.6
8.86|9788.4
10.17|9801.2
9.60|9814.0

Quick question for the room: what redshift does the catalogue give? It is 0.001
